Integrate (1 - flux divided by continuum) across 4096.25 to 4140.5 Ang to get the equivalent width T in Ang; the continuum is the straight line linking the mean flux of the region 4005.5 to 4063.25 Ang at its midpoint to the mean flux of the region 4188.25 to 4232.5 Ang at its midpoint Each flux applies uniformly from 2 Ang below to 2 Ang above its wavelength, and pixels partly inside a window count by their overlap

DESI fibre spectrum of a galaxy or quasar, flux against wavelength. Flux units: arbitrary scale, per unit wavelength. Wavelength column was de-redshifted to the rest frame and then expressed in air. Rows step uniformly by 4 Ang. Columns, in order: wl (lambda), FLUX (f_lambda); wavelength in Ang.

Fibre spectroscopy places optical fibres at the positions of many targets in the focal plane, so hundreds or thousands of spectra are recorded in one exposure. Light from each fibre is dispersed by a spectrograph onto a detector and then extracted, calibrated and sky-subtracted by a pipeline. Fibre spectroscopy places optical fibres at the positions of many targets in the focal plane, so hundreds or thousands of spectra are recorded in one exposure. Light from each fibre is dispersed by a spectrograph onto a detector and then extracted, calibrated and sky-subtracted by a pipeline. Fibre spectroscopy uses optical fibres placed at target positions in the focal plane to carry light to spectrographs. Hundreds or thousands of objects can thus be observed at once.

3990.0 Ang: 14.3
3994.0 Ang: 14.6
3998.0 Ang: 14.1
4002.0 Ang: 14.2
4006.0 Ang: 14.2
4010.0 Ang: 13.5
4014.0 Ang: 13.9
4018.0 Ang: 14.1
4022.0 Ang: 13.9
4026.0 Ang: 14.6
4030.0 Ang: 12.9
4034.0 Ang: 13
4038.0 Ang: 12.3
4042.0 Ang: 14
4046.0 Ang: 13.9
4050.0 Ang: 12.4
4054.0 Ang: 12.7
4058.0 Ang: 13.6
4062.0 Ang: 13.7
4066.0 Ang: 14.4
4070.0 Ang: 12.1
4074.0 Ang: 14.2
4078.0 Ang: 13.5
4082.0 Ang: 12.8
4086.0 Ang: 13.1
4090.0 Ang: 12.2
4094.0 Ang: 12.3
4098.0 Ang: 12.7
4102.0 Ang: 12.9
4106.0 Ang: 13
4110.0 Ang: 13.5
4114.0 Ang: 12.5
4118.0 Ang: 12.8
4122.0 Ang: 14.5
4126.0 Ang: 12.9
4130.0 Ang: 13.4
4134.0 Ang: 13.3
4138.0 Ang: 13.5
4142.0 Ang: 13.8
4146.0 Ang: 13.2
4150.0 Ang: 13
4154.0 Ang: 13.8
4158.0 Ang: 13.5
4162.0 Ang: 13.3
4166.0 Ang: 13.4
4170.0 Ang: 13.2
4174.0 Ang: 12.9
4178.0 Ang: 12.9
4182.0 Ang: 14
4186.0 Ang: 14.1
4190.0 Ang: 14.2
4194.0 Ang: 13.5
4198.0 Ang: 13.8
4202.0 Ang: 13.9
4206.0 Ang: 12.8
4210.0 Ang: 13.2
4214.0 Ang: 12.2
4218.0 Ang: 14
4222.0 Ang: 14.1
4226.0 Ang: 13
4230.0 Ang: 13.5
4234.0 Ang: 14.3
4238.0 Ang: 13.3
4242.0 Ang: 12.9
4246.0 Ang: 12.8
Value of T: 1.0 Ang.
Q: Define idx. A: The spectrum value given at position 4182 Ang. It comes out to 14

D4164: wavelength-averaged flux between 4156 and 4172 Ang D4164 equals 13.4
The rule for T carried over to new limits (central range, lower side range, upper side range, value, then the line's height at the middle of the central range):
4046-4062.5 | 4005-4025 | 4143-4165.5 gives 0.8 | 13.8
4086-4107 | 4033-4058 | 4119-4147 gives 1.1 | 13.3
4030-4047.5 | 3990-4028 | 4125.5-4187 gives 0.9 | 14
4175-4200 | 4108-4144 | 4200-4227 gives -0.7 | 13.3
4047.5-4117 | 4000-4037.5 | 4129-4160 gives 2.8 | 13.6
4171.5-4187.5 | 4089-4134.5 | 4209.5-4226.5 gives -0.3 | 13.2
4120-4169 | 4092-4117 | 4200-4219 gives -1.9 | 13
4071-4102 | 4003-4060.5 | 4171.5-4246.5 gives 1.3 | 13.5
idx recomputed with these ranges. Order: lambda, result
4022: 13.9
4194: 13.5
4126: 12.9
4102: 12.9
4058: 13.6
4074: 14.2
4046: 13.9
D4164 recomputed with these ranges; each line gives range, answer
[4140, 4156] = 13.4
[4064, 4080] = 13.5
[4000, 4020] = 14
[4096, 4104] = 12.8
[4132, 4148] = 13.4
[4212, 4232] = 13.4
